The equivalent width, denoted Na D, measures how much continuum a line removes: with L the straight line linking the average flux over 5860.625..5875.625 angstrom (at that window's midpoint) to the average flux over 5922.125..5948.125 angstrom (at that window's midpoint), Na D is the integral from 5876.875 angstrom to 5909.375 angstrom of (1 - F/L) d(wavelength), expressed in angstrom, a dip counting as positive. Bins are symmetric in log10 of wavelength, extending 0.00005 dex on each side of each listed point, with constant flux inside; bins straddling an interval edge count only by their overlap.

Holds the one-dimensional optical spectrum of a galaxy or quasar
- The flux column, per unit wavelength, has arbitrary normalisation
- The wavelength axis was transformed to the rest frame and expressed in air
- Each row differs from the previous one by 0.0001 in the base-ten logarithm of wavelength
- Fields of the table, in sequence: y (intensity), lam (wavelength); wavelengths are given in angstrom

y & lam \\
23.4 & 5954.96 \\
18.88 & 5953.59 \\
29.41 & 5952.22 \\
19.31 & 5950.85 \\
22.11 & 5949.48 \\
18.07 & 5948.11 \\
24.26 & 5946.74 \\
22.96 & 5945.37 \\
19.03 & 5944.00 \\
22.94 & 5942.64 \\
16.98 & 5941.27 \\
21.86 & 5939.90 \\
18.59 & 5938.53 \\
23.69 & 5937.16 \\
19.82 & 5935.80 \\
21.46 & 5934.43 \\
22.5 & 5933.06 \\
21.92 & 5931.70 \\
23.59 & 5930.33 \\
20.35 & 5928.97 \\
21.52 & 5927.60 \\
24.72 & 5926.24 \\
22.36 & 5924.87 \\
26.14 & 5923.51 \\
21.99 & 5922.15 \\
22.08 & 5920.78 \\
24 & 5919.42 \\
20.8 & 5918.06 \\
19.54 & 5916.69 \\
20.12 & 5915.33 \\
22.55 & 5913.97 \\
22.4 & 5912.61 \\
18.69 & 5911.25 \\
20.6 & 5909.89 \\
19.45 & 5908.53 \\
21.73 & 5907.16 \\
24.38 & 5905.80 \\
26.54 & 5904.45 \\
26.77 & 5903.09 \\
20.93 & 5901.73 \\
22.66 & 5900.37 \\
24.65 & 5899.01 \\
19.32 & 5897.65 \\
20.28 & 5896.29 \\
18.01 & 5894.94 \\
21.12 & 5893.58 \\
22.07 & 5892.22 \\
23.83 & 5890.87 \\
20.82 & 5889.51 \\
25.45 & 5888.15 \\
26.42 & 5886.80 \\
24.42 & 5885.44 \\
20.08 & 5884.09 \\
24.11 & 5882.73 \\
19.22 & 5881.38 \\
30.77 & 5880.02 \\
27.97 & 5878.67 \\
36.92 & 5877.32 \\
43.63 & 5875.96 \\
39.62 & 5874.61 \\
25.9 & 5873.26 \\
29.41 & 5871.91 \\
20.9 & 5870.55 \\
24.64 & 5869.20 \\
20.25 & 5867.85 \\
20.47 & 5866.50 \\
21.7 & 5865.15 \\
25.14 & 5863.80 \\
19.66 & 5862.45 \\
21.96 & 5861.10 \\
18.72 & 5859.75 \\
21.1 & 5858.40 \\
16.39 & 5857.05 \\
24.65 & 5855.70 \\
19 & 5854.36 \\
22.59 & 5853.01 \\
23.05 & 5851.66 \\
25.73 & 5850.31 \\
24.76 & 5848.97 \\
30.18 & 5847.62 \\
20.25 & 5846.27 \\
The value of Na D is 0.39 angstrom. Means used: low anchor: 25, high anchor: 21.8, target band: 23.5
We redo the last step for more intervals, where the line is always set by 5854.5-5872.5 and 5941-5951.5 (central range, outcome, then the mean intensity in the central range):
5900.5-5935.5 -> -1.78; 22.3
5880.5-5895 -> -0.74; 22.6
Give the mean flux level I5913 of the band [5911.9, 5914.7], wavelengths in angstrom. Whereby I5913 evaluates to 22.4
